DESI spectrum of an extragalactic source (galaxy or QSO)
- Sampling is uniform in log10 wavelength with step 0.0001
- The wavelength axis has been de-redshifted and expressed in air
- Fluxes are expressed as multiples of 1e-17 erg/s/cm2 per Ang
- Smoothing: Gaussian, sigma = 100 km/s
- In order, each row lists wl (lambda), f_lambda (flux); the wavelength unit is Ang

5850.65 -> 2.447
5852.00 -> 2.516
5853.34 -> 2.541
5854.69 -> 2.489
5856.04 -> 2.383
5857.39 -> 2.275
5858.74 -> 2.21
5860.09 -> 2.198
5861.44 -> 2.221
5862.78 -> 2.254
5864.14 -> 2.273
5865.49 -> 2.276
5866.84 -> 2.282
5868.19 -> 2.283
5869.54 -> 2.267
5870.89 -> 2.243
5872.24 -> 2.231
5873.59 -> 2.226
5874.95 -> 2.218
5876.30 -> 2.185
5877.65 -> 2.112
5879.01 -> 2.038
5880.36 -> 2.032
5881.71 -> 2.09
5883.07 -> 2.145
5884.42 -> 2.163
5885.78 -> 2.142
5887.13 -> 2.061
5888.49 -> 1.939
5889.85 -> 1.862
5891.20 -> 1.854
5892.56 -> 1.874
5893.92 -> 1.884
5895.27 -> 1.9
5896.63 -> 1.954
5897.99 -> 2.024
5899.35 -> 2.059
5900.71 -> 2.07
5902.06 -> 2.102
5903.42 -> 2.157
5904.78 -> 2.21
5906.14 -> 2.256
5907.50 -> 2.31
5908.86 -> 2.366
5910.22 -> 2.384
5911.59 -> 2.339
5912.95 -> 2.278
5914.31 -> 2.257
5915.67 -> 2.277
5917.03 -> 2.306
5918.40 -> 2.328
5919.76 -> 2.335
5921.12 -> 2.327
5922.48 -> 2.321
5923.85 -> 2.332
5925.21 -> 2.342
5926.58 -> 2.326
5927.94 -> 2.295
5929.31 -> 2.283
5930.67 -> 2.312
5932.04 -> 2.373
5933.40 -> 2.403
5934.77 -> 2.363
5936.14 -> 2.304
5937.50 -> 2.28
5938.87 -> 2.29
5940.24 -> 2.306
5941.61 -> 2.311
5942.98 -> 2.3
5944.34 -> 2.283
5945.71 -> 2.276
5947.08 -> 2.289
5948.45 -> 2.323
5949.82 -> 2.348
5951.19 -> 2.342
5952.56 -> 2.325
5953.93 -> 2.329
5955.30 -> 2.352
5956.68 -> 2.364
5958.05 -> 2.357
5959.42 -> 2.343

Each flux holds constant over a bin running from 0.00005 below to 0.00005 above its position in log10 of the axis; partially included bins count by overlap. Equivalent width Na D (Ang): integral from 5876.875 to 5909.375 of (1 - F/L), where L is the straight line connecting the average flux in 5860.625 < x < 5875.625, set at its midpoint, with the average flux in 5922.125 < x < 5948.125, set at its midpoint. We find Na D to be 3.00 Ang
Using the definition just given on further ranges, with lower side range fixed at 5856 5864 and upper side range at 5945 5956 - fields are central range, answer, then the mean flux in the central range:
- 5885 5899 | 2.0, 1.95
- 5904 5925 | -0.2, 2.31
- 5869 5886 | 0.8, 2.16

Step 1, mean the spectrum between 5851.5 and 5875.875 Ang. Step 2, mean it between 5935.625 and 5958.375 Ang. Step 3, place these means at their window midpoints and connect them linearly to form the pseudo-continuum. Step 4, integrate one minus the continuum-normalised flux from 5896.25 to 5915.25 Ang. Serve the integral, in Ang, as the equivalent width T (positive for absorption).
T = 0.86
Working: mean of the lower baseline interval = 2.3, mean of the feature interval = 2.2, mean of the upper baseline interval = 2.32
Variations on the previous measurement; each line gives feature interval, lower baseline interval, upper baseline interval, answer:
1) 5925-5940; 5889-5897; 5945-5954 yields -0.9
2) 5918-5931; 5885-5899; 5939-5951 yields -0.9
